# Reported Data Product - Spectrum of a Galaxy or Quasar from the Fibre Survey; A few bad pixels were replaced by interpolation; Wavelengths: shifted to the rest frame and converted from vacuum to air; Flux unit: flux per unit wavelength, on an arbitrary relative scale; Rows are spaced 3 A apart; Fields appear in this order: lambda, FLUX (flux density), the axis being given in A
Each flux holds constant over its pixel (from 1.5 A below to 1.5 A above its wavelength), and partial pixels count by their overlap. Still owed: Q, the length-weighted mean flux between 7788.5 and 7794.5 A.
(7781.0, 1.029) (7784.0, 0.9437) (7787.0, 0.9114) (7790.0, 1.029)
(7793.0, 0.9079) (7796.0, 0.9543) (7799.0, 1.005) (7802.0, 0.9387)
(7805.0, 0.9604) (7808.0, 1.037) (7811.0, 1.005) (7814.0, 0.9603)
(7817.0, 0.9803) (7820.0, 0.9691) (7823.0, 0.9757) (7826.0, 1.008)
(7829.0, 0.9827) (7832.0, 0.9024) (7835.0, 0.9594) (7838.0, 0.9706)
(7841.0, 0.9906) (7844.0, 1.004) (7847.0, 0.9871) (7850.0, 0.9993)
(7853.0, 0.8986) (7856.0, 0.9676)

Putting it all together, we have 0.968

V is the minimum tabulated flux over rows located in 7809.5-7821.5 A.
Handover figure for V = 0.9603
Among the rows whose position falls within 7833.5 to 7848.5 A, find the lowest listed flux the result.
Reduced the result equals 0.9594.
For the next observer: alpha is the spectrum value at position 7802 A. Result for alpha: 0.9387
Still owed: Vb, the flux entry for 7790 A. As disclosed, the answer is 1.029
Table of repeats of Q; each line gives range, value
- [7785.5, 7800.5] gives 0.962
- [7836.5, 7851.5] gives 0.99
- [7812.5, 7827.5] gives 0.979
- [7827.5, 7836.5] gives 0.948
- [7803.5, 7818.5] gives 0.989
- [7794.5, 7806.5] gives 0.965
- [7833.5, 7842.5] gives 0.974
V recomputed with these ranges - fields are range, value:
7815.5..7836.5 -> 0.9024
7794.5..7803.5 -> 0.9387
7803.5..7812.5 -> 0.9604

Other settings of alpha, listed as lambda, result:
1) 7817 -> 0.9803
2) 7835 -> 0.9594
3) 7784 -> 0.9437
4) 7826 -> 1.008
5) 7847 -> 0.9871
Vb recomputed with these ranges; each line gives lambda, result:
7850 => 0.9993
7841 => 0.9906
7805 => 0.9604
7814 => 0.9603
